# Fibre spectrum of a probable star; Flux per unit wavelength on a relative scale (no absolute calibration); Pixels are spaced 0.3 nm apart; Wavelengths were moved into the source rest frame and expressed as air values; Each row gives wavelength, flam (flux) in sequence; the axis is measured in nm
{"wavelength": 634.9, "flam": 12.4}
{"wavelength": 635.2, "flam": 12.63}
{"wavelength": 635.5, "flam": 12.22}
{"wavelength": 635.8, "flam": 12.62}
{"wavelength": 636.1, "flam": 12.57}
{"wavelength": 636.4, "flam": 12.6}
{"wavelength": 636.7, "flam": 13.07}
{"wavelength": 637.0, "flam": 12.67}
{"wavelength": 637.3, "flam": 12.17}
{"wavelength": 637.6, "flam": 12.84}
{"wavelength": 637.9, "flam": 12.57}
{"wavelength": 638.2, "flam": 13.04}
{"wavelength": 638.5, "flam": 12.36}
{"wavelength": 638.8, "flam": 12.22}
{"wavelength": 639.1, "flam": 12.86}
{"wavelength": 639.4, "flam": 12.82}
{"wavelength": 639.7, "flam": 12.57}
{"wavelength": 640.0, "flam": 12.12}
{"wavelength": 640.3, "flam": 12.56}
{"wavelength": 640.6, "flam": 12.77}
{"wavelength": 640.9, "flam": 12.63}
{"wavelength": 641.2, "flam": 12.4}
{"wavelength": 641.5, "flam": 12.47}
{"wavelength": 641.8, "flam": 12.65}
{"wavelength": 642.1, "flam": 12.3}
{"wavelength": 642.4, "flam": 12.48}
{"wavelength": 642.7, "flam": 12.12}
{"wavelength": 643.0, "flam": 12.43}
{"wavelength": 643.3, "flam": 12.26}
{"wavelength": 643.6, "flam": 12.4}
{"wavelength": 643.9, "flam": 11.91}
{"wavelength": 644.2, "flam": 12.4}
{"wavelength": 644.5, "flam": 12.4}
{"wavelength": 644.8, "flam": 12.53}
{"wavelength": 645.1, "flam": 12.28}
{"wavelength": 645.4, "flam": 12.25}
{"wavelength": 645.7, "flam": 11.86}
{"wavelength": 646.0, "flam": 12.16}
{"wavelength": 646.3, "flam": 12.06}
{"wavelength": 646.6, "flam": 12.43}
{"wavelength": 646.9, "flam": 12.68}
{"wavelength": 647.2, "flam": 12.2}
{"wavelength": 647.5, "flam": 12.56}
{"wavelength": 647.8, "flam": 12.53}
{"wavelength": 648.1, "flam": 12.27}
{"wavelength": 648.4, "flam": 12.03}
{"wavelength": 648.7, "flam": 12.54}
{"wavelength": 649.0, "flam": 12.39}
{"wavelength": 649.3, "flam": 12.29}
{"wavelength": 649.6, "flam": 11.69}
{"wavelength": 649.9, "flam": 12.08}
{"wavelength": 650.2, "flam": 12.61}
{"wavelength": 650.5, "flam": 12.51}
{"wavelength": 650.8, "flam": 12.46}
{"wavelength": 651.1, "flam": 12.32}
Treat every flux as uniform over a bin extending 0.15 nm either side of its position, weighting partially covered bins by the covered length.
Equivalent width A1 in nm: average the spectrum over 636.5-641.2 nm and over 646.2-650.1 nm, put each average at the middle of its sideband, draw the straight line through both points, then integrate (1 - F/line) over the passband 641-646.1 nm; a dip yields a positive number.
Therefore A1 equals 0.06 nm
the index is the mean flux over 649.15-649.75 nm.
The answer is 12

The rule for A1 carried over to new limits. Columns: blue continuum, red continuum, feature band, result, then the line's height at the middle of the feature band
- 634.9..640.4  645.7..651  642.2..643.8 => 0.016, 12.4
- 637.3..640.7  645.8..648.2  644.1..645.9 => 0.019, 12.4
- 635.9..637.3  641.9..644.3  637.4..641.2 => -0.027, 12.5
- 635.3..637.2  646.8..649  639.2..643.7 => 0.016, 12.5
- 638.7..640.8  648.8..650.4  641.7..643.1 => 0.010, 12.5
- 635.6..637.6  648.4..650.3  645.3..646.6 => 0.024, 12.3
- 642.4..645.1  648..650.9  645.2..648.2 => 0.000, 12.3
